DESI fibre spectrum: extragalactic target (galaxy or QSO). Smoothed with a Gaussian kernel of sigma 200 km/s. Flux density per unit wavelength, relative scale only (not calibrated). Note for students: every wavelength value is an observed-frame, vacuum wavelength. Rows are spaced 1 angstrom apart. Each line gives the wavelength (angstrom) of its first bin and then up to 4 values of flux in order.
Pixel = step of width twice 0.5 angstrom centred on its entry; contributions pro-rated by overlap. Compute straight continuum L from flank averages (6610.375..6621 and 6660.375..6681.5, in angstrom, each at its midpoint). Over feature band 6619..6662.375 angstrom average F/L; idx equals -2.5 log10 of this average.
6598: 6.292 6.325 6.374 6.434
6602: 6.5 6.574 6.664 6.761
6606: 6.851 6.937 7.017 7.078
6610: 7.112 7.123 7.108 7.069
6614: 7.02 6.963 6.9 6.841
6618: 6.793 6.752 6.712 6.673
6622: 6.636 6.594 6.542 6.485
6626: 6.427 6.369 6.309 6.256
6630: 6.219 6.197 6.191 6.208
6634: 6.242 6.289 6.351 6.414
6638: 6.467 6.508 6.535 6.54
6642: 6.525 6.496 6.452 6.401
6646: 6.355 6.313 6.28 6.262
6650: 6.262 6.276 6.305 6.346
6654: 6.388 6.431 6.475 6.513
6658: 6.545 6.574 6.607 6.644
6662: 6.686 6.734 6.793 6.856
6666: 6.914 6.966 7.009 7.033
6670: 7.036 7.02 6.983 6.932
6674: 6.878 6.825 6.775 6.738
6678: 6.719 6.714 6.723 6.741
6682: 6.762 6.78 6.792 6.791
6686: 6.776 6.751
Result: 0.07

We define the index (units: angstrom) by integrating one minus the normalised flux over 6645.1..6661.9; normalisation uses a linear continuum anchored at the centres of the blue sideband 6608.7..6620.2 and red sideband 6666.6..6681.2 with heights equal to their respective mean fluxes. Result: 1.2 angstrom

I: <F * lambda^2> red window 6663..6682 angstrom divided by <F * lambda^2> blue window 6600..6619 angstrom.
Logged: 1.0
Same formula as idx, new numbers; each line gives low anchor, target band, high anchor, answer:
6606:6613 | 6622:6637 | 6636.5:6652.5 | 0.06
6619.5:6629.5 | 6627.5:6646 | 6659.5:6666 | 0.04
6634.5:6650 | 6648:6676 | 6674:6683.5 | -0.01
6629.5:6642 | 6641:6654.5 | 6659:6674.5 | 0.03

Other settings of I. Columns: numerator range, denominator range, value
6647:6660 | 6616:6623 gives 0.96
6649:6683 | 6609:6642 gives 1.03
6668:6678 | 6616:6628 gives 1.06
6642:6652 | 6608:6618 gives 0.92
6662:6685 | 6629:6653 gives 1.09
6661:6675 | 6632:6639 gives 1.10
